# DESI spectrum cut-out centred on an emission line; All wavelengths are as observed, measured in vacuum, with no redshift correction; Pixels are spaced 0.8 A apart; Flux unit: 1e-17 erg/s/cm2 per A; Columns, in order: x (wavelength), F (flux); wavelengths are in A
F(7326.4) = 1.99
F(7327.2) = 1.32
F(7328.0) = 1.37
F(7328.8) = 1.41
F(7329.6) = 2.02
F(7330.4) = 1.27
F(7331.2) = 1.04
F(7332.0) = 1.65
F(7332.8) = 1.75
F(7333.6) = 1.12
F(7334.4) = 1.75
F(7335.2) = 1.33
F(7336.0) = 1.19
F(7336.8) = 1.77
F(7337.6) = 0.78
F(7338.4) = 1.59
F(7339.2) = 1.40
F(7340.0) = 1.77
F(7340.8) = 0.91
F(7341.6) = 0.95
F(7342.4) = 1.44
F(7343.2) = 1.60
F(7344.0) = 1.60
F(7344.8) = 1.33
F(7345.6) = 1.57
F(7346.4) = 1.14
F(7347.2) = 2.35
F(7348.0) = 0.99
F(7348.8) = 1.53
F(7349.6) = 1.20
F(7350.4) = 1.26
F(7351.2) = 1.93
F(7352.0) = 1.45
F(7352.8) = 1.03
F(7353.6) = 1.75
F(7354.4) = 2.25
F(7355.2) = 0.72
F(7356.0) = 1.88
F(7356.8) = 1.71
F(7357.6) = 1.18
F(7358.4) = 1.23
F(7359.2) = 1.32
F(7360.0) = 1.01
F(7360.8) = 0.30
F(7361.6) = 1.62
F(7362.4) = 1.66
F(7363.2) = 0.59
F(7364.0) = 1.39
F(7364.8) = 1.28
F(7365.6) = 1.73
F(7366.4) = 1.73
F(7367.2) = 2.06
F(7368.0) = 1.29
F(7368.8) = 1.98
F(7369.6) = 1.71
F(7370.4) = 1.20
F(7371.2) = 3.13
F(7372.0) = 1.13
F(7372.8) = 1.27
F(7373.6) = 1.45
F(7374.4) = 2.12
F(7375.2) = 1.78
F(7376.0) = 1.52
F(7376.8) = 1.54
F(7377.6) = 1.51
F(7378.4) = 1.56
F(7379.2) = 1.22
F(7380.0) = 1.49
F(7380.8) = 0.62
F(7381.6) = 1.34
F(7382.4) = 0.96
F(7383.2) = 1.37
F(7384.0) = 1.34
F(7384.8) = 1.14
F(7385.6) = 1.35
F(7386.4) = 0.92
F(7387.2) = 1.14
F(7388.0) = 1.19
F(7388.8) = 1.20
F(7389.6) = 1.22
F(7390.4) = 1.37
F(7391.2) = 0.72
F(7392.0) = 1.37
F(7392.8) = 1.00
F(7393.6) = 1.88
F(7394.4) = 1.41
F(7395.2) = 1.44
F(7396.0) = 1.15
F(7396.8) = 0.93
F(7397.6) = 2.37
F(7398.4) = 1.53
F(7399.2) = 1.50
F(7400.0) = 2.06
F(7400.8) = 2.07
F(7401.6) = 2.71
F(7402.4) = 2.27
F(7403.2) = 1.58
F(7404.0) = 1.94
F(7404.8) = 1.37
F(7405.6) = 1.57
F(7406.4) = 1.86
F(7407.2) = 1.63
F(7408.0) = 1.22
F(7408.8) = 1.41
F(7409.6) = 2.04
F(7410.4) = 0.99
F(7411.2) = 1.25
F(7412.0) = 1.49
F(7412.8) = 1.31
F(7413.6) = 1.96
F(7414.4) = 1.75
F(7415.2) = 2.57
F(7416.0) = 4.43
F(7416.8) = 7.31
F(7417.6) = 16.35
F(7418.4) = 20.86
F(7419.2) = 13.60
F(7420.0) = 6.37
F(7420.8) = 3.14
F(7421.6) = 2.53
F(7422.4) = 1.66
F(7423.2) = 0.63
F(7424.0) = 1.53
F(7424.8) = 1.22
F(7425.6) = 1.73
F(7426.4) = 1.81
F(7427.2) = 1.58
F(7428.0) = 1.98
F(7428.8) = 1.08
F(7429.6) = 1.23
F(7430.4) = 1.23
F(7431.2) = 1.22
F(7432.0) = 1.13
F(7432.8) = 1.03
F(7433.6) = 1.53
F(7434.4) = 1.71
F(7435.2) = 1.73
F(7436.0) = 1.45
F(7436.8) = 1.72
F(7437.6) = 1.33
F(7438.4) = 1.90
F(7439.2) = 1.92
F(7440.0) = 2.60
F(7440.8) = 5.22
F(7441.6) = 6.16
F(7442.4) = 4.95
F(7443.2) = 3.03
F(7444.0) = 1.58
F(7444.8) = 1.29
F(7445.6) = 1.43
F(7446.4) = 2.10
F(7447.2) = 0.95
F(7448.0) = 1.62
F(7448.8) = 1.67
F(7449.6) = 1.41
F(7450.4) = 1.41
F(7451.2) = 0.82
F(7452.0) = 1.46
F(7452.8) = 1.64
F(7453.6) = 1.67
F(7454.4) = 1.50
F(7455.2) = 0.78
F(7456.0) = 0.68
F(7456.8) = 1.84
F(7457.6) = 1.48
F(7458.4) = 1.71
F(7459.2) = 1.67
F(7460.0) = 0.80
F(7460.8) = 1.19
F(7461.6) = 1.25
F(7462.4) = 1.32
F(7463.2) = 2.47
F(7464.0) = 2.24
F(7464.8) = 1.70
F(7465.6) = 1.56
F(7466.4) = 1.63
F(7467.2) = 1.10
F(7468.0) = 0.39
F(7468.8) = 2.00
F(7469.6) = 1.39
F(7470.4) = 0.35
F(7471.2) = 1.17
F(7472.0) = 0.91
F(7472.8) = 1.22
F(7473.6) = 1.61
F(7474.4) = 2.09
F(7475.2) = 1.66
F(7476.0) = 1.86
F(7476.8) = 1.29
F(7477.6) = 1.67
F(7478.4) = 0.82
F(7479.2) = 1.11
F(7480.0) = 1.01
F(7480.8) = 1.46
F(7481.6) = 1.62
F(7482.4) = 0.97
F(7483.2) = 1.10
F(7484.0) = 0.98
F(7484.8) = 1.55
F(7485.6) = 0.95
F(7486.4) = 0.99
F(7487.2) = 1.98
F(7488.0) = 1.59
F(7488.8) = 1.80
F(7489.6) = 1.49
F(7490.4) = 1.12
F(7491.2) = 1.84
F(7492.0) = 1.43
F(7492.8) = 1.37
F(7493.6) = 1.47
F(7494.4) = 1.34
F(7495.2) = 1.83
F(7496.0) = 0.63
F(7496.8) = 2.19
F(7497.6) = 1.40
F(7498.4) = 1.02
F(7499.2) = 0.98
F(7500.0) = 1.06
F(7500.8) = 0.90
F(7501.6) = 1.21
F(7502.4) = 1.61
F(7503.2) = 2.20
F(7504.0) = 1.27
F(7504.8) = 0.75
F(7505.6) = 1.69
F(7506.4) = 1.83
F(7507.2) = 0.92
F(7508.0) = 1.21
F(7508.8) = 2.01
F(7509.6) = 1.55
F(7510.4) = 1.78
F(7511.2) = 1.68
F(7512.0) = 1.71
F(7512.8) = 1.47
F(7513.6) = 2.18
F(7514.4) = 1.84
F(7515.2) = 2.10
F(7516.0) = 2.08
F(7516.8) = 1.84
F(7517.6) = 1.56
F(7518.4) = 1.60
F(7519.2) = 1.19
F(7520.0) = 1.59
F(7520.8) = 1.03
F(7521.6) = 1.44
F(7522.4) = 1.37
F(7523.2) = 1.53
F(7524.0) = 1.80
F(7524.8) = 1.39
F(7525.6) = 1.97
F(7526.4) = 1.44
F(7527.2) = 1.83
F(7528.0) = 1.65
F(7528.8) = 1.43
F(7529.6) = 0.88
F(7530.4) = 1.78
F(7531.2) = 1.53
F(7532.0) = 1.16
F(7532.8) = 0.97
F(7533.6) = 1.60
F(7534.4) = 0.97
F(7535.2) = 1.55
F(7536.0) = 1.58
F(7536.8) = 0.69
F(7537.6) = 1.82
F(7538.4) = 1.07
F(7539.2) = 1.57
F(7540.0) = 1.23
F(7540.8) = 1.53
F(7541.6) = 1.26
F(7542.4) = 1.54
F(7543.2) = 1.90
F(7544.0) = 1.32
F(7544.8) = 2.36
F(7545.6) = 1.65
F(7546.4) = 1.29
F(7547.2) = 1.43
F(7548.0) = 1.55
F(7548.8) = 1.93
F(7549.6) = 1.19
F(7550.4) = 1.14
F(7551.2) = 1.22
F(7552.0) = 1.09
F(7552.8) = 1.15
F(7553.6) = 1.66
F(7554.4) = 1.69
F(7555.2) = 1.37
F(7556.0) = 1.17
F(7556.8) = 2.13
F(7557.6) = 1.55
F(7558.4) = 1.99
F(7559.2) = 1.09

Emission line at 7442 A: [N II] 6583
